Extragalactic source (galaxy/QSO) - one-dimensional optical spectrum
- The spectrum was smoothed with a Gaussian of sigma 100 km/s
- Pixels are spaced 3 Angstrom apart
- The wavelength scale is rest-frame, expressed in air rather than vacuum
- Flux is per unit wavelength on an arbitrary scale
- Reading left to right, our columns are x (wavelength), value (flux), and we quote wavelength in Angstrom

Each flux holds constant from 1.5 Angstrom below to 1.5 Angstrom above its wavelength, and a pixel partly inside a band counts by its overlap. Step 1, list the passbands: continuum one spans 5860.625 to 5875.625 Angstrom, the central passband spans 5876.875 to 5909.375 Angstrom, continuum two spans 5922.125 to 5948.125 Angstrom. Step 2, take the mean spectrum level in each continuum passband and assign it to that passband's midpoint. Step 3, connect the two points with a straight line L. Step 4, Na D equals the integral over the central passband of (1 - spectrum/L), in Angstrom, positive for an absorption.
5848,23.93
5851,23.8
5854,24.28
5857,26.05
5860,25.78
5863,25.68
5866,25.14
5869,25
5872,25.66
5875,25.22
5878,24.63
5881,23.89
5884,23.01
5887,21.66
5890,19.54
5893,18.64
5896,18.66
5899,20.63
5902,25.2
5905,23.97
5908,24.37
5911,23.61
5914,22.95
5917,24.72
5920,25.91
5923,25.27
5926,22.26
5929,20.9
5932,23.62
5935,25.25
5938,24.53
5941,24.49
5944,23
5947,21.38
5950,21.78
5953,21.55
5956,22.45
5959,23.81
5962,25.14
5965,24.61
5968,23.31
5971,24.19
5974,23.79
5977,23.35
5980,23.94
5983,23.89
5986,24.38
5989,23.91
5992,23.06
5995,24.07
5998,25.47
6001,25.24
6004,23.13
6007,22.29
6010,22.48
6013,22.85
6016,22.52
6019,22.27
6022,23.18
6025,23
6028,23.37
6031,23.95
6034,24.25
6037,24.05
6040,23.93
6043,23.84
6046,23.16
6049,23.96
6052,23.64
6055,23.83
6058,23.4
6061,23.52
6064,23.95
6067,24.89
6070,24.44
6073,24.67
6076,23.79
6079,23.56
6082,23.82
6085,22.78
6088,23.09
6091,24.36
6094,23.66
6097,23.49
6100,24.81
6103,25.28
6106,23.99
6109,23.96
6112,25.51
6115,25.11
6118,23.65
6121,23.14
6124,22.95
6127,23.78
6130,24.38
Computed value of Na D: 3.3 Angstrom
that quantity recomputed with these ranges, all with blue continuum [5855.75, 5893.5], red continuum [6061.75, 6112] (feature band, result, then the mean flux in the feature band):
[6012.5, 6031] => 0.8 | 23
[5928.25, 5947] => 0.3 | 23.6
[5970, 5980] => 0.1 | 23.8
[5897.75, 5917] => 0.3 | 23.6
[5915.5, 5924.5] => -0.5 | 25.3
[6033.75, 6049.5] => 0.1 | 23.8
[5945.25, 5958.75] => 1.1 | 22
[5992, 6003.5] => -0.2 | 24.5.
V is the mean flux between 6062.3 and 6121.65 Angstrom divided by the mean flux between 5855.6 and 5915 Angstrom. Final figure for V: 1.03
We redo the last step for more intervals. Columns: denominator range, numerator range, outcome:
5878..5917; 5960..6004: 1.08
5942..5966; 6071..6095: 1.03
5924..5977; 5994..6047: 1.01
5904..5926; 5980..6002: 1.00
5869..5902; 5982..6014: 1.06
